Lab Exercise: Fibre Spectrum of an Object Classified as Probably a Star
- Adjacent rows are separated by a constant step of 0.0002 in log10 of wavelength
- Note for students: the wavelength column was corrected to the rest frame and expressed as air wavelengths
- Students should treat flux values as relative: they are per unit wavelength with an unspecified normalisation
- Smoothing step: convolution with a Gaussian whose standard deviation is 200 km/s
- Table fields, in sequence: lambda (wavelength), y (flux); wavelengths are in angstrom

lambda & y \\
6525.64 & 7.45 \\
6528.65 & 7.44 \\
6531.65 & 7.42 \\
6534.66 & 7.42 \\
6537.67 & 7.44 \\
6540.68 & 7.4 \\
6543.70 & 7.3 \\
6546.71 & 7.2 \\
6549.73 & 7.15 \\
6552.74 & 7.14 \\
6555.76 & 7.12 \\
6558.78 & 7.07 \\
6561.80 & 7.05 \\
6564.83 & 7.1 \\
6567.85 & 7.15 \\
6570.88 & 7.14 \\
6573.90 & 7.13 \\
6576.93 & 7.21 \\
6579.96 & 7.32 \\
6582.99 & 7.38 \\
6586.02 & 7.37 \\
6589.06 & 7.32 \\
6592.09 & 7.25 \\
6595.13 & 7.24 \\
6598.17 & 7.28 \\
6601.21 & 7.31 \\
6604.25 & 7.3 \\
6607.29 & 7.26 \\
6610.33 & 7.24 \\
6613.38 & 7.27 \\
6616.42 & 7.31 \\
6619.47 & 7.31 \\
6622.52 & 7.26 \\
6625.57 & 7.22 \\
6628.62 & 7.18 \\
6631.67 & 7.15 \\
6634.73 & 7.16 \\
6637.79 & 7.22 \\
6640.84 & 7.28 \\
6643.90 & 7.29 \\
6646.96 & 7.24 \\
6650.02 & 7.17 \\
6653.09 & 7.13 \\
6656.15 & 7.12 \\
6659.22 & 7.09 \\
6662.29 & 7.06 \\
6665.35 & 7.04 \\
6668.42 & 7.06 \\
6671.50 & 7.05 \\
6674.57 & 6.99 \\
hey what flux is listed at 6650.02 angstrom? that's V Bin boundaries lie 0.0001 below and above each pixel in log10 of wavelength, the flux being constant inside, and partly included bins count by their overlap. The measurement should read 7.17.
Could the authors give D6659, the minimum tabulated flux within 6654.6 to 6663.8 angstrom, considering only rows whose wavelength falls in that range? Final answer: 7.06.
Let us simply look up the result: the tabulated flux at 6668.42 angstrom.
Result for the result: 7.06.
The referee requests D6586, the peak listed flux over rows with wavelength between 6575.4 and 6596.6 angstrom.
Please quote 7.38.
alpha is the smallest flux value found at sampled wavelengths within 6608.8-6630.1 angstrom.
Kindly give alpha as 7.18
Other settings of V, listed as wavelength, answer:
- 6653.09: 7.13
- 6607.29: 7.26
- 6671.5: 7.05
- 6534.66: 7.42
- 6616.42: 7.31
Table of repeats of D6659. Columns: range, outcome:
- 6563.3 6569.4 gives 7.1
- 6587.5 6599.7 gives 7.24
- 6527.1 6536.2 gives 7.42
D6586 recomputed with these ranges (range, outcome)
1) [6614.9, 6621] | 7.31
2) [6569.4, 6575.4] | 7.14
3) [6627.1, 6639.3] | 7.22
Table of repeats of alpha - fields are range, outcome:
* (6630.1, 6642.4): 7.15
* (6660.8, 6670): 7.04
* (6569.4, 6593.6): 7.13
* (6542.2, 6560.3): 7.07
